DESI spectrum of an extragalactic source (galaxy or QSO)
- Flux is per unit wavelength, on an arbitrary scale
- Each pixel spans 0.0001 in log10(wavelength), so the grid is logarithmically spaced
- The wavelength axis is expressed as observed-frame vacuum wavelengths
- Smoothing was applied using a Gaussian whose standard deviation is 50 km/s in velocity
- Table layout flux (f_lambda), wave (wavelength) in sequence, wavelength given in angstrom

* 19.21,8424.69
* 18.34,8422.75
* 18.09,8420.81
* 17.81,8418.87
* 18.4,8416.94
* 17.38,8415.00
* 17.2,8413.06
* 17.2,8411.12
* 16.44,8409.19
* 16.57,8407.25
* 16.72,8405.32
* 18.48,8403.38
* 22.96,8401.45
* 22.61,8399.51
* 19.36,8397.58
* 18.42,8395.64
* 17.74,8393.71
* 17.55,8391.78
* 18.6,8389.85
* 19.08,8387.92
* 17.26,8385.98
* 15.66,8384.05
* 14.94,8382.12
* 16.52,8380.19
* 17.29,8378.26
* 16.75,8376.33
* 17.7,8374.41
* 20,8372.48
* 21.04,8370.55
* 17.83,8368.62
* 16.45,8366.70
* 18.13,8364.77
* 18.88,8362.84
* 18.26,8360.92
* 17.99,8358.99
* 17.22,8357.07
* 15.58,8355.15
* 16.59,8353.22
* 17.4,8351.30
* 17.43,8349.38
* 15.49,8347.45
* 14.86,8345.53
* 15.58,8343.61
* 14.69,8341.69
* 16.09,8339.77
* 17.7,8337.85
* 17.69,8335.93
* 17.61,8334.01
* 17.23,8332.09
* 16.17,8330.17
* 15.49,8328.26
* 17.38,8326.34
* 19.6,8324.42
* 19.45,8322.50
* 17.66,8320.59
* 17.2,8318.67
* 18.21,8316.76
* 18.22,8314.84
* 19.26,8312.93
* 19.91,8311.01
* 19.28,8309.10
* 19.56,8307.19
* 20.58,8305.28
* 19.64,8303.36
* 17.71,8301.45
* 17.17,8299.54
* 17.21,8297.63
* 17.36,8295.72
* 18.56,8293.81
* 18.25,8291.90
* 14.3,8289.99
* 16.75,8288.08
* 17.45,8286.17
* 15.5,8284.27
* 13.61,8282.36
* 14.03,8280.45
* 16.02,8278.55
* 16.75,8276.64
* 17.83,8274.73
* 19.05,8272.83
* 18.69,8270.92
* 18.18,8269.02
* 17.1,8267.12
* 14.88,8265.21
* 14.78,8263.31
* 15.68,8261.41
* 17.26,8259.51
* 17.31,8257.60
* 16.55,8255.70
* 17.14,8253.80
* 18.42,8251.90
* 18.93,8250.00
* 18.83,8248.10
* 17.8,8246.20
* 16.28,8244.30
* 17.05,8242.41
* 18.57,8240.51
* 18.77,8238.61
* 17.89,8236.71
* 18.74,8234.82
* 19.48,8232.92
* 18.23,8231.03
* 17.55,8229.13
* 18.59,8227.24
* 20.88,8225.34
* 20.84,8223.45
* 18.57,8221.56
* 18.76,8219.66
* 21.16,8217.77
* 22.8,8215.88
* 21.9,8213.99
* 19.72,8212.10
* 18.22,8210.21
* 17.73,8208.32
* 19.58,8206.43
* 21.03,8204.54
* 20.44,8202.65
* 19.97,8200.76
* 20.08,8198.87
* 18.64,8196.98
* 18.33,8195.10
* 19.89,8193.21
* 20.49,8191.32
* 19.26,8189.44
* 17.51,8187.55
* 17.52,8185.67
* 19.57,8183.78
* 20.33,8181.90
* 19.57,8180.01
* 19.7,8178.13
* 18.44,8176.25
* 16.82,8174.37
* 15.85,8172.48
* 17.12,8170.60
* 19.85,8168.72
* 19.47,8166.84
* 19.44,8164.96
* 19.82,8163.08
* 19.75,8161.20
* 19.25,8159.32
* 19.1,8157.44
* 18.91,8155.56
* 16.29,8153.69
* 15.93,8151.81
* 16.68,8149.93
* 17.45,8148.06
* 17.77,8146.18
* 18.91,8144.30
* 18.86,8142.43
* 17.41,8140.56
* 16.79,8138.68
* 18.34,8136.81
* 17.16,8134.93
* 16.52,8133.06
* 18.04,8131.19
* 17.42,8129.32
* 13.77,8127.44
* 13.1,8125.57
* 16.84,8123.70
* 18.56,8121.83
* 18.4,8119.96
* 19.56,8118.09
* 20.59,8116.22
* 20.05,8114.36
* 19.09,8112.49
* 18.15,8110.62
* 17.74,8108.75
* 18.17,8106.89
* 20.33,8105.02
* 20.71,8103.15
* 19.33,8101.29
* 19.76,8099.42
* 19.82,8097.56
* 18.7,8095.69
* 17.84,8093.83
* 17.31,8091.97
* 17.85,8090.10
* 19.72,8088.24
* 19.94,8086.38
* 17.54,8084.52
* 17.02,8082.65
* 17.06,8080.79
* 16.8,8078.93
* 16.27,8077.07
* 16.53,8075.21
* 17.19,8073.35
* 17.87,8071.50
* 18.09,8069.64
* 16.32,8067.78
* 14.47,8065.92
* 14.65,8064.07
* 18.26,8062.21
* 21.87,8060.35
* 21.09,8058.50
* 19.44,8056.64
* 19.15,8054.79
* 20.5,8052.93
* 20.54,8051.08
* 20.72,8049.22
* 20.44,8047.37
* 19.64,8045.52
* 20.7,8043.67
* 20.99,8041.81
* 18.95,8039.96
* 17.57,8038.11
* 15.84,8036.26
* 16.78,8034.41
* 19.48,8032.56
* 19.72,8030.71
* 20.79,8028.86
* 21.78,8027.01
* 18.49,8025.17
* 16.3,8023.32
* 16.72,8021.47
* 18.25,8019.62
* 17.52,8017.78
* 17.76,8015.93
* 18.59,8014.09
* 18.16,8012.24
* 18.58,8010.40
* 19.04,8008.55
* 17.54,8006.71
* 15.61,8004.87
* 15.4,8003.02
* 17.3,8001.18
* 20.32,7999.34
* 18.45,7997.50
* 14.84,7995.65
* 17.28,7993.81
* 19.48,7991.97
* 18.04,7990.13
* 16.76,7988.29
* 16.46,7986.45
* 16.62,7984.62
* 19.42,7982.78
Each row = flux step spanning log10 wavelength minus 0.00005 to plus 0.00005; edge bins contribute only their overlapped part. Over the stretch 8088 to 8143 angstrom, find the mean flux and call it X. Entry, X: 18.2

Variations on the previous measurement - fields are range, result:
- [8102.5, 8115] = 19.1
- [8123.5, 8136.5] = 16.2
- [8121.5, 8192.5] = 18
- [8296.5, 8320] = 18.6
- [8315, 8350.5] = 17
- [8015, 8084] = 18.4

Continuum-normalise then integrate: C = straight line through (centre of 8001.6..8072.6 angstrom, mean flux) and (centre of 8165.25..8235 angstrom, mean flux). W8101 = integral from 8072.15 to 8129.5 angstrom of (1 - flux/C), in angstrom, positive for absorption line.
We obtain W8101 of 2.1 angstrom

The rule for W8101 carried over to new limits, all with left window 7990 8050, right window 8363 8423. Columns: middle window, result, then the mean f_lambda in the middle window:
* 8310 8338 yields 0.3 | 17.9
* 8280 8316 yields 0.9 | 17.7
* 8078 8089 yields 0.2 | 18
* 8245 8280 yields 1.8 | 17.2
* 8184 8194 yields -0.4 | 19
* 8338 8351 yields 1.6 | 15.9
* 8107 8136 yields 1.0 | 17.7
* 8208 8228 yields -2.0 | 20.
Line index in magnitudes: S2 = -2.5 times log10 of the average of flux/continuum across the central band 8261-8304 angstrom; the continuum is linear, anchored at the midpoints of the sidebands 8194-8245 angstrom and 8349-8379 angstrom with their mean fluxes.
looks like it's 0.112 mag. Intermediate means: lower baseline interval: 19.3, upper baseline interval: 17.8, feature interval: 16.8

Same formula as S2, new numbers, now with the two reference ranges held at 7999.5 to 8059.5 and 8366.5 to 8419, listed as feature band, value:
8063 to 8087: 0.11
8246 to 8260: 0.03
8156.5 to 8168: -0.06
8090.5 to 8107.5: -0.03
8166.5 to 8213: -0.03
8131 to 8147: 0.05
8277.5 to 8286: 0.21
